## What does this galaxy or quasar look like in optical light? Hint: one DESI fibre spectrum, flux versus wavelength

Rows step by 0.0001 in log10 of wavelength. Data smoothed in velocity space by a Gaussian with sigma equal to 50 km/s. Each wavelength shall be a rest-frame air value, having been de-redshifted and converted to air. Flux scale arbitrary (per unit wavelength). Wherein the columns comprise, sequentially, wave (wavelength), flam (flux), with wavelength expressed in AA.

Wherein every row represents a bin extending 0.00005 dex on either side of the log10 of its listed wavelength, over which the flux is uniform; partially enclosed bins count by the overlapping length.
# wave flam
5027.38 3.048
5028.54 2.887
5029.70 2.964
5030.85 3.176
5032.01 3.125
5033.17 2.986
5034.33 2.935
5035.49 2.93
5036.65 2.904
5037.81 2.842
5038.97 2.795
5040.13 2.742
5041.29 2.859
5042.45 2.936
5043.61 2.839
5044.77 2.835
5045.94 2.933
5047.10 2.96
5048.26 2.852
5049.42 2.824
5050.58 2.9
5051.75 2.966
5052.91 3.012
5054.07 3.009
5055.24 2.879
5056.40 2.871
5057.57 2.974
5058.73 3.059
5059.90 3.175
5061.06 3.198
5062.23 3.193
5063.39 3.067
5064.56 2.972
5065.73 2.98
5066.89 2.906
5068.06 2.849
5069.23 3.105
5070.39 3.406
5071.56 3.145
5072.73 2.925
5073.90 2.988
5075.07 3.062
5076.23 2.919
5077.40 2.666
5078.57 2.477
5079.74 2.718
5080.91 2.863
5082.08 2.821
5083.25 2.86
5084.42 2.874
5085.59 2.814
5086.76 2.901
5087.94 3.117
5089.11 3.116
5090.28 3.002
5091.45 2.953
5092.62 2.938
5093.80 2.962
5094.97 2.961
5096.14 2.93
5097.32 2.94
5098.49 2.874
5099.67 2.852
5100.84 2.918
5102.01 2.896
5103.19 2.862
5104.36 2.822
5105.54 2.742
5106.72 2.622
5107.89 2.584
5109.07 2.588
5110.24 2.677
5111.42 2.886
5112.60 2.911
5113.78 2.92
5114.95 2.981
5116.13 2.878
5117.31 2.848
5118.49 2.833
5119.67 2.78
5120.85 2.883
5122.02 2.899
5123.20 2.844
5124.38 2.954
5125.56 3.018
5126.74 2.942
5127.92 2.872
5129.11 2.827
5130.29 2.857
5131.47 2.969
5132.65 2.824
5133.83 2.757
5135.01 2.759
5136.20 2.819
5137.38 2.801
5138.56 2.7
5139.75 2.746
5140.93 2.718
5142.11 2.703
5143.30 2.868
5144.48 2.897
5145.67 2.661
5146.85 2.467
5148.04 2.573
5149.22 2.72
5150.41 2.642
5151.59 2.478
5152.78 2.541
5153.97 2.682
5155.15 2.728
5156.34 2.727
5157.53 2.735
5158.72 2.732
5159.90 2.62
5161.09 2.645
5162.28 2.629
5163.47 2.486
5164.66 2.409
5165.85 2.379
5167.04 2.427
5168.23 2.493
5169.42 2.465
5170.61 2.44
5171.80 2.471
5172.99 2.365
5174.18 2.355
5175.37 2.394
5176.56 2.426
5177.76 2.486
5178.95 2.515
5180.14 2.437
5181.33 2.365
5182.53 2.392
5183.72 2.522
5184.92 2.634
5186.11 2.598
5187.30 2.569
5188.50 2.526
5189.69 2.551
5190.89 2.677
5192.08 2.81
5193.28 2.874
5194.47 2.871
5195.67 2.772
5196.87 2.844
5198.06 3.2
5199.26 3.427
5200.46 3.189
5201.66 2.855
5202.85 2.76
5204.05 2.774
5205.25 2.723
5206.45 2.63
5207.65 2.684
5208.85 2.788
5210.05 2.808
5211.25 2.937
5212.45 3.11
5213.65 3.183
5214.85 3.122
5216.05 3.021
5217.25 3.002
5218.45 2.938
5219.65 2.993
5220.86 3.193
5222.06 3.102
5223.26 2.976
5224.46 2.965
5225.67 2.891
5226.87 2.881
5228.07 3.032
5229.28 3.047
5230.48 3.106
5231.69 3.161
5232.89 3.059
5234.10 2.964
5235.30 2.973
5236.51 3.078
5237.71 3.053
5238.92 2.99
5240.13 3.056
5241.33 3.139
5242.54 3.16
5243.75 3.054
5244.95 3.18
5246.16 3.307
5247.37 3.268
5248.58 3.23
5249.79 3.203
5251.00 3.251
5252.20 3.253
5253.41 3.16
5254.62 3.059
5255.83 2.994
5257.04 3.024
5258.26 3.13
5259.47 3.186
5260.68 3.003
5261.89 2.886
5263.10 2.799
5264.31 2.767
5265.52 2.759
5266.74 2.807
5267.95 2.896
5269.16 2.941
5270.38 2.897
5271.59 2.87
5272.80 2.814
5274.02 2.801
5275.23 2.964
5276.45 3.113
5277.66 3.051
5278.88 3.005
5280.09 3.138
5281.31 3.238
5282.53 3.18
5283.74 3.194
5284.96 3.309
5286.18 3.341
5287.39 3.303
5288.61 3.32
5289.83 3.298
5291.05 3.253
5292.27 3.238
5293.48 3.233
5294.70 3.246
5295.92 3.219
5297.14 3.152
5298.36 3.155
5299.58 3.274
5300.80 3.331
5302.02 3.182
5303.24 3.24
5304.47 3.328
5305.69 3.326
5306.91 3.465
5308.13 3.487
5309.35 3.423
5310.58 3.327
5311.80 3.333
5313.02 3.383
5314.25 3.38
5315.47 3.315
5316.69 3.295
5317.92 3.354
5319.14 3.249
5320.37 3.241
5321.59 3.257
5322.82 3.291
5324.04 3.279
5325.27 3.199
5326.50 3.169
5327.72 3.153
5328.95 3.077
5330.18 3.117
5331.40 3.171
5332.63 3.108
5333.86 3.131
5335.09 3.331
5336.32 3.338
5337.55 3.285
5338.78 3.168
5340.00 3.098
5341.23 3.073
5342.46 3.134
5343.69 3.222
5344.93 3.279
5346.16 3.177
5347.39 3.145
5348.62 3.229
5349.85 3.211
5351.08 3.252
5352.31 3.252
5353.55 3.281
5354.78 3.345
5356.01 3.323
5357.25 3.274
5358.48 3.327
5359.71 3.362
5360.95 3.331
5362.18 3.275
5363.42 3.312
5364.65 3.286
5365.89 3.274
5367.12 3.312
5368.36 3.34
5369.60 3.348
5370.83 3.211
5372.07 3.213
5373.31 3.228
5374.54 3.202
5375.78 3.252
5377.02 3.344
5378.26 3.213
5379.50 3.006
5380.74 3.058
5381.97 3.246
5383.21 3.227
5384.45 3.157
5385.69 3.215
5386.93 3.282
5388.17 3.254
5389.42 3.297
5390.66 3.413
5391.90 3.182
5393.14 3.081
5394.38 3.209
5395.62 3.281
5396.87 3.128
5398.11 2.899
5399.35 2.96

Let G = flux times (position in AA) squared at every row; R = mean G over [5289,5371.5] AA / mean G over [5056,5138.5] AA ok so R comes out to 1.23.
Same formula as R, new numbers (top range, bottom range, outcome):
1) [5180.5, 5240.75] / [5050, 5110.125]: 1.04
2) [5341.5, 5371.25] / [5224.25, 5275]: 1.12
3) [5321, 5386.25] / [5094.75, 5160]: 1.26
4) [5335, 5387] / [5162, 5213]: 1.30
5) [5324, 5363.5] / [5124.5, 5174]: 1.30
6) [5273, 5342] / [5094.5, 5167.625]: 1.25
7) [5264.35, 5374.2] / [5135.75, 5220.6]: 1.25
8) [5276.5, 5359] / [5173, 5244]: 1.18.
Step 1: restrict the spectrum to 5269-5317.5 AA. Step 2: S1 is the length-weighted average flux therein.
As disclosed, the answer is 3.21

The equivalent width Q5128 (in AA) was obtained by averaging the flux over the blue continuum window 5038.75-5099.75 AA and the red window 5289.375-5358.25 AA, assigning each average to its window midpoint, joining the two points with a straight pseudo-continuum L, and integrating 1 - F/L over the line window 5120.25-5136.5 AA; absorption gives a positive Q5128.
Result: 0.7 AA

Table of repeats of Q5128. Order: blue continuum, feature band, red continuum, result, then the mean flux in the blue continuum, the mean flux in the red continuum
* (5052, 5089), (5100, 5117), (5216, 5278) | 1.0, 2.96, 3.03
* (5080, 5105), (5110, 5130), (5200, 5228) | 0.3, 2.91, 2.94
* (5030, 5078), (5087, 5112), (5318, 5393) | 1.2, 2.97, 3.23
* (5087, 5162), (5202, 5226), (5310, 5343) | 0.5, 2.81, 3.23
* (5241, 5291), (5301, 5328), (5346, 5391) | -1.2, 3.08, 3.26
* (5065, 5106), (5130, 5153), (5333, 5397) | 2.0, 2.92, 3.24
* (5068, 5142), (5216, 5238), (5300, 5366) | 0.4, 2.87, 3.26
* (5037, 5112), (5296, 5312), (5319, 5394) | -0.7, 2.91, 3.23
